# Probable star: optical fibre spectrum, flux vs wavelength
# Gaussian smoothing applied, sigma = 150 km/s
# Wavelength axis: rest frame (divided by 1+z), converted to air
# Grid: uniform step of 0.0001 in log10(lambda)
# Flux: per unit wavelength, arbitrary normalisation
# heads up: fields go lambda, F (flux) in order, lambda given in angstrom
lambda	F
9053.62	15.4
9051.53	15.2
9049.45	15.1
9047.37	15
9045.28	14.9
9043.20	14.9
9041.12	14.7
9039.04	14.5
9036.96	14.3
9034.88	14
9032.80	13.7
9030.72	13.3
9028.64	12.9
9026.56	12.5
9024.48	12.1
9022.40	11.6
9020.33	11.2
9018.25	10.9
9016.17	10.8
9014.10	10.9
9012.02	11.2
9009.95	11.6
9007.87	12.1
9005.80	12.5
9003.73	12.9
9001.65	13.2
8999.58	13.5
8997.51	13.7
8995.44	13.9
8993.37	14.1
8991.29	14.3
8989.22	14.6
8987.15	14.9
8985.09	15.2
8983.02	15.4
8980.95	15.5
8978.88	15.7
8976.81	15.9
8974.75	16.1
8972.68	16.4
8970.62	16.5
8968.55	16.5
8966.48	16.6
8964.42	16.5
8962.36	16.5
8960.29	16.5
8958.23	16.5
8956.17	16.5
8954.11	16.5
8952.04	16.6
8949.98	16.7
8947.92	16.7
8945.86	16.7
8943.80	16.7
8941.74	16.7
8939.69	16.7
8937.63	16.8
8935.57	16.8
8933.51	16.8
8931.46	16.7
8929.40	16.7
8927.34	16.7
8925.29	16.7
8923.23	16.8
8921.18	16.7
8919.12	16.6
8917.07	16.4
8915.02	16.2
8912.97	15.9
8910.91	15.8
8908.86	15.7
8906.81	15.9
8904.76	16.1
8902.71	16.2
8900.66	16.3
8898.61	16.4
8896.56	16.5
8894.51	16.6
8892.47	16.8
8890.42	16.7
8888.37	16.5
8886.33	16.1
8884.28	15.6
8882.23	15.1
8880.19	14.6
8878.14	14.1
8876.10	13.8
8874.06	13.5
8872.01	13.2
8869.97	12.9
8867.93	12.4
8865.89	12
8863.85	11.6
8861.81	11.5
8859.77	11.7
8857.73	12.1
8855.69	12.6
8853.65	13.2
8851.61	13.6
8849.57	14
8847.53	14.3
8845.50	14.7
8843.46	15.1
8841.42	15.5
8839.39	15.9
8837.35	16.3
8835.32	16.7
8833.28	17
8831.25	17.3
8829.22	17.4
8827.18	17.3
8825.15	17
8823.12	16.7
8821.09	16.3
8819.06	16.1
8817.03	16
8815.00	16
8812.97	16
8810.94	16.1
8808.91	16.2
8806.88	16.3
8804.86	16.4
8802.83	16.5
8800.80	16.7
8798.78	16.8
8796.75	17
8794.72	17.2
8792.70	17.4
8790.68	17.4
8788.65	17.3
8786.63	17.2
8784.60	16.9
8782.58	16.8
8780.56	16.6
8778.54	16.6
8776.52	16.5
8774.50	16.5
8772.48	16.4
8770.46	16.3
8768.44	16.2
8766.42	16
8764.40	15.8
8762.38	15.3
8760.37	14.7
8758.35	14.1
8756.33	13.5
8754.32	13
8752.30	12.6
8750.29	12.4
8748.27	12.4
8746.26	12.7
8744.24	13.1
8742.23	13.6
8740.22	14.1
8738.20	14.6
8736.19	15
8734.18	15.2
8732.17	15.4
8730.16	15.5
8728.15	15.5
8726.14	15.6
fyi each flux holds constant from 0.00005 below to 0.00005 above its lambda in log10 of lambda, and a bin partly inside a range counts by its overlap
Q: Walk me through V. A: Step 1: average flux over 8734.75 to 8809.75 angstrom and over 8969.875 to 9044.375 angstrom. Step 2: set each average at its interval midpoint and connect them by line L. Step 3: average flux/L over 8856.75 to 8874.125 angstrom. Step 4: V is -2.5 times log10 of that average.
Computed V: 0.20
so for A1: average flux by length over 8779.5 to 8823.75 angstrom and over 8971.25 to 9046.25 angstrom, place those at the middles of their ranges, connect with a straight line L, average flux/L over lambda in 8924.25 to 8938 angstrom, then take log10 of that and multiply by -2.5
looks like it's -0.14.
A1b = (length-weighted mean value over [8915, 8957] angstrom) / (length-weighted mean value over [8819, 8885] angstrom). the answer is 1.15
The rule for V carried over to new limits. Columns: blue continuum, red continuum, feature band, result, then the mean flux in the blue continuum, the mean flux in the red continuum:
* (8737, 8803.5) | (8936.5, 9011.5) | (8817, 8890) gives 0.05 mag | 15.5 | 15.4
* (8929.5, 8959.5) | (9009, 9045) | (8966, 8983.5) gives -0.06 mag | 16.7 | 12.7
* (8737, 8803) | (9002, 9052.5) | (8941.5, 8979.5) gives -0.20 mag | 15.4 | 13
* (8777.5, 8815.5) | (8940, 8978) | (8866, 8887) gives 0.19 mag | 16.7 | 16.5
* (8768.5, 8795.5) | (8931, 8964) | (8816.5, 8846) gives 0.03 mag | 16.8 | 16.6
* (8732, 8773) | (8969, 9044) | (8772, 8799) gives -0.18 mag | 14.4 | 13.7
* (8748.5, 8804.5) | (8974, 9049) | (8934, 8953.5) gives -0.17 mag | 15.9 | 13.6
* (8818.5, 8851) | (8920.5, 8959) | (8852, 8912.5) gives 0.13 mag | 16.1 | 16.7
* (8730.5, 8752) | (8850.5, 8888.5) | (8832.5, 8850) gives -0.15 mag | 13.9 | 13.4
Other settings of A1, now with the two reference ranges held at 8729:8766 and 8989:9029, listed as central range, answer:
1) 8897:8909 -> -0.22 mag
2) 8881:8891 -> -0.20 mag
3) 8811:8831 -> -0.21 mag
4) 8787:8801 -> -0.24 mag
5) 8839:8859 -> -0.04 mag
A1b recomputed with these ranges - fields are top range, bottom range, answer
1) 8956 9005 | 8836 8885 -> 1.11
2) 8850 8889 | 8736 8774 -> 0.94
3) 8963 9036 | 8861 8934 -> 0.90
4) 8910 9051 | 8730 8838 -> 0.95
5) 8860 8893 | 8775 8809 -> 0.84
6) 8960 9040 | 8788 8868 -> 0.90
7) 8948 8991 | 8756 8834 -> 0.98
